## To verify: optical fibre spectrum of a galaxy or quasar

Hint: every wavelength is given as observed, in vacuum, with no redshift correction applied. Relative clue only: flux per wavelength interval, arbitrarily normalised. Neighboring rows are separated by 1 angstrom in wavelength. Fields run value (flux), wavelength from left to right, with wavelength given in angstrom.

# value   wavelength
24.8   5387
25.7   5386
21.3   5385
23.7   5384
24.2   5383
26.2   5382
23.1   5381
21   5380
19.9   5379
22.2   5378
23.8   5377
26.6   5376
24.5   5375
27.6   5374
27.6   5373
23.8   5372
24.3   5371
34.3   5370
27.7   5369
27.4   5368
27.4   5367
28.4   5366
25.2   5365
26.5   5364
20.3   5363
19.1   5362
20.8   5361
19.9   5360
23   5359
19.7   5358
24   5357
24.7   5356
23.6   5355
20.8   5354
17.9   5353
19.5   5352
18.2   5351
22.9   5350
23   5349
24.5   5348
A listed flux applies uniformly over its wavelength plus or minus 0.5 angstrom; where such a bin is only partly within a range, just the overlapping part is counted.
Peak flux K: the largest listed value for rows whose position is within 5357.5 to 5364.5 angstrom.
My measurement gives 26.5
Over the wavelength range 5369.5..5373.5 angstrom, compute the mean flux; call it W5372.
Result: 27.5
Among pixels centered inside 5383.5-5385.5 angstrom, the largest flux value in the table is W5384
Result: 23.7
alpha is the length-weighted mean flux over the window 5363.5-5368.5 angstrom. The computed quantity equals 27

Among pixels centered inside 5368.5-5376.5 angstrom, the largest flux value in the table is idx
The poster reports 34.3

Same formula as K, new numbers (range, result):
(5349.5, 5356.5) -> 24.7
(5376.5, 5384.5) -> 26.2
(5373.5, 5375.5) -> 27.6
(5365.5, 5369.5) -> 28.4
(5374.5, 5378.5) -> 26.6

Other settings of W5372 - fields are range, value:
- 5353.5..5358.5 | 22.6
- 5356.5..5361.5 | 21.5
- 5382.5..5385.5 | 23.1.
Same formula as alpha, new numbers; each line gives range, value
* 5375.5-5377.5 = 25.2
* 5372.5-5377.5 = 26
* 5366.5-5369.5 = 27.5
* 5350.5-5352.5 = 18.9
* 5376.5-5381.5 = 22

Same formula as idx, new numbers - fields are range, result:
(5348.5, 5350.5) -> 23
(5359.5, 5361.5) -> 20.8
